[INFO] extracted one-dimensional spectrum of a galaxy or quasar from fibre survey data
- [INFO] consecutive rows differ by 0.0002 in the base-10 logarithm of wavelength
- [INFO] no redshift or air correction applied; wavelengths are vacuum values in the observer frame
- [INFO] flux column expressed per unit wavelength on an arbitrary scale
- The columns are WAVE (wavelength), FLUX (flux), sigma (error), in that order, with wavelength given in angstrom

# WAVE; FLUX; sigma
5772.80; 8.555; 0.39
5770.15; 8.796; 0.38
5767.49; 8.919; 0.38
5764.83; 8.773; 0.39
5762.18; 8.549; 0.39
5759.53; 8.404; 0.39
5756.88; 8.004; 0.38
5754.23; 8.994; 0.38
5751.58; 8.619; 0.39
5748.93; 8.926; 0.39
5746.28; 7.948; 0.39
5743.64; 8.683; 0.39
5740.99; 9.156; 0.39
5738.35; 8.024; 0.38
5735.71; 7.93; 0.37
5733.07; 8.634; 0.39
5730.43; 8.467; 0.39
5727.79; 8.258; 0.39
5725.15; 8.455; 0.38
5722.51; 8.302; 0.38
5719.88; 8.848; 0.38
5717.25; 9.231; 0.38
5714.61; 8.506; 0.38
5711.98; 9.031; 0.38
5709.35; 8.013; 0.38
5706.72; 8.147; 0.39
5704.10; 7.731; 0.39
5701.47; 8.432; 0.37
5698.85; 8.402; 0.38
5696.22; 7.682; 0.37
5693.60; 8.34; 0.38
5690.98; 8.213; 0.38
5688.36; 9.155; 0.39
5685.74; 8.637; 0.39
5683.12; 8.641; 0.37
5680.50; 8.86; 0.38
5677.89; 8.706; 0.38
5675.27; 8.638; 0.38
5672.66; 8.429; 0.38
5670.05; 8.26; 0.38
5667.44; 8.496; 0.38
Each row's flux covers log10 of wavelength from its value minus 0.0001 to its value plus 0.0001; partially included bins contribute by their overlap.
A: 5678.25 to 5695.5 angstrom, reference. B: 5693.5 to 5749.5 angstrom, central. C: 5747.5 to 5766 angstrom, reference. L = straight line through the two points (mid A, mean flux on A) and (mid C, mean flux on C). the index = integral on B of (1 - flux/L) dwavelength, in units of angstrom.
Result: 1.3 angstrom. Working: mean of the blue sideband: 8.61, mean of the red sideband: 8.61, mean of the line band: 8.41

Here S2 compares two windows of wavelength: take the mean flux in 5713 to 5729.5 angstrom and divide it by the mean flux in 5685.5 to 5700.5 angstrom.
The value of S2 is 1.03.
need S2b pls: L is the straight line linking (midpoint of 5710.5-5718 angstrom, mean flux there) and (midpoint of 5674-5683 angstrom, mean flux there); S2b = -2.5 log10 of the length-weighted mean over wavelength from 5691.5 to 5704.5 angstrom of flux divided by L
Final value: 0.08 mag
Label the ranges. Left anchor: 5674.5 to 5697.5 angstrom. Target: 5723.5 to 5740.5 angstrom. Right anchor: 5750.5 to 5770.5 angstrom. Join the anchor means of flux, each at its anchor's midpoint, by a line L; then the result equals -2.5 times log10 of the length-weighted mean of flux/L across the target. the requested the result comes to 0.03 mag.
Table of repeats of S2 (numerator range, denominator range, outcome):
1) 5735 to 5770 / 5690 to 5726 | 1.02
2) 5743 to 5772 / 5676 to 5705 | 1.02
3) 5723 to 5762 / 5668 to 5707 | 1.00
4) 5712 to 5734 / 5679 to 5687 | 0.99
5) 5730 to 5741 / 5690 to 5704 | 1.02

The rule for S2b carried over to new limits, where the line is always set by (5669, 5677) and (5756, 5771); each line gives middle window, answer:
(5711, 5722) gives -0.04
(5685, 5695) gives -0.01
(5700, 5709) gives 0.05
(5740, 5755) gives -0.02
